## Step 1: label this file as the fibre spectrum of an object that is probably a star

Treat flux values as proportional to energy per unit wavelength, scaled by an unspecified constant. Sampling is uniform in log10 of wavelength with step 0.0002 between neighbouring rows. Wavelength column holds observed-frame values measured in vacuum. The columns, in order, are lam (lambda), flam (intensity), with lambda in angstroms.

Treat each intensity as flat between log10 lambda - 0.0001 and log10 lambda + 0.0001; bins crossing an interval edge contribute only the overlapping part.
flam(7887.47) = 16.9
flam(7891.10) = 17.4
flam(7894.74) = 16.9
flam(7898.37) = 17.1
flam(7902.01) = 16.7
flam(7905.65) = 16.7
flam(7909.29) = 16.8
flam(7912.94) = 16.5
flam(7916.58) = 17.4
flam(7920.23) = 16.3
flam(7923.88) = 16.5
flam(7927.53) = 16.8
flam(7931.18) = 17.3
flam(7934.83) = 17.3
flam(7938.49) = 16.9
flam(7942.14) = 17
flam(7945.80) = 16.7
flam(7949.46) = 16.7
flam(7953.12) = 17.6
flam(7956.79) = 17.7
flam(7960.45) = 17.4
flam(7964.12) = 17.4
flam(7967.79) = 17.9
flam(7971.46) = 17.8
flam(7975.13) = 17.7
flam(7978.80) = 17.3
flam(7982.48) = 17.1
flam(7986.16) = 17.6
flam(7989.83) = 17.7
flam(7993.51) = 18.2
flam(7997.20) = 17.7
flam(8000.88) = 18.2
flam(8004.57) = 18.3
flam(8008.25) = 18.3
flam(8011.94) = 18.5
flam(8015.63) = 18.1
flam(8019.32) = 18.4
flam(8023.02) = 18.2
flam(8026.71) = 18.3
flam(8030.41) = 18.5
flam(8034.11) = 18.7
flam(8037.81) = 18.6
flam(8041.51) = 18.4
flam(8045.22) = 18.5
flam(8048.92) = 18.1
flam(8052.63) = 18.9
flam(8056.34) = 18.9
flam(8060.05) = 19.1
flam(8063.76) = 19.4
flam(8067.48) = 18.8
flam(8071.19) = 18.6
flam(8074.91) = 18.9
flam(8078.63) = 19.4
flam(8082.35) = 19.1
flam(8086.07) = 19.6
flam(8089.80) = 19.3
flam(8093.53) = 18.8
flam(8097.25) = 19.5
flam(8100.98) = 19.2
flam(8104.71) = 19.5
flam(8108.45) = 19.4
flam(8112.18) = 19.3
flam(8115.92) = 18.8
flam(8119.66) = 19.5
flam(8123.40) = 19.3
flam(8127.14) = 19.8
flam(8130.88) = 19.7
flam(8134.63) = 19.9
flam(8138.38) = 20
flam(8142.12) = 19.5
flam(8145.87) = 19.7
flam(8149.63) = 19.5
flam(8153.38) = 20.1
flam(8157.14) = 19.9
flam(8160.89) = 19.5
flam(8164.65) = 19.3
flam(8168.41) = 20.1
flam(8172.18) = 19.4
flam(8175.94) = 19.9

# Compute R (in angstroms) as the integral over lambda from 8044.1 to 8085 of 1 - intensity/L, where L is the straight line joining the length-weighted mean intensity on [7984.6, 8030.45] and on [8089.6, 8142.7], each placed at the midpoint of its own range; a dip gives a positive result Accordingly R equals -0.2 angstroms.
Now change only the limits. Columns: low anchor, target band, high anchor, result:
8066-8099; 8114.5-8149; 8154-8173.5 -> -0.2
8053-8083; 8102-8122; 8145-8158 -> 0.1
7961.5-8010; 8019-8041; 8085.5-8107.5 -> -0.1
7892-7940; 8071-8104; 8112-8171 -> -0.4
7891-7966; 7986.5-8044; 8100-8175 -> -0.6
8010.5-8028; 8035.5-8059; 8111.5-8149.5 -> 0.0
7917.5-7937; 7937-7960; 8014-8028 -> 0.1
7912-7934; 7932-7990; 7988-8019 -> 0.3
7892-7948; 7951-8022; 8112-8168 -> -0.6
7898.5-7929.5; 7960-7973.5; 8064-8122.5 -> -0.2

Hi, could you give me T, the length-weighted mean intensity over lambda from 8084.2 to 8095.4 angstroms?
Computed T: 19.2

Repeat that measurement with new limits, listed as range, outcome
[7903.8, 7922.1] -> 16.7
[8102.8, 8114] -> 19.4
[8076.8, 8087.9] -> 19.4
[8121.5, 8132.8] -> 19.6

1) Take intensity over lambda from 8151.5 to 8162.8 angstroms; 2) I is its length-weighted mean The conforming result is 19.8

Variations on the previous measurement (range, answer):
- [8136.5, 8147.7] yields 19.7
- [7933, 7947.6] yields 17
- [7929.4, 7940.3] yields 17.2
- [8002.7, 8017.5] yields 18.3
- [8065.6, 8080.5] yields 18.9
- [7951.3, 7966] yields 17.5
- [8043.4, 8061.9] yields 18.7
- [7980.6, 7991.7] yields 17.5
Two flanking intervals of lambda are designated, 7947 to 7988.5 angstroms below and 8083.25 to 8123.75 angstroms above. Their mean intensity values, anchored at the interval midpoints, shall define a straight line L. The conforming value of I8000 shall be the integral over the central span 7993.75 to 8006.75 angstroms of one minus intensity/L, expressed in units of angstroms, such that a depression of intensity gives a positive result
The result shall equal -0.14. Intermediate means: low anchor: 17.5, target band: 18.1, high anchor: 19.3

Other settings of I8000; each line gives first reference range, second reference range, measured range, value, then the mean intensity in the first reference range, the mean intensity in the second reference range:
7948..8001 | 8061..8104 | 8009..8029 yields -0.1 angstroms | 17.6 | 19.2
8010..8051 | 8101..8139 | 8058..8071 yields -0.2 angstroms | 18.4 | 19.5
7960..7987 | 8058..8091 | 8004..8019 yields -0.2 angstroms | 17.5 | 19.1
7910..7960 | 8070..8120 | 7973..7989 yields 0.2 angstroms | 17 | 19.2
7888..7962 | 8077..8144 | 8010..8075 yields -0.2 angstroms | 17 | 19.4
